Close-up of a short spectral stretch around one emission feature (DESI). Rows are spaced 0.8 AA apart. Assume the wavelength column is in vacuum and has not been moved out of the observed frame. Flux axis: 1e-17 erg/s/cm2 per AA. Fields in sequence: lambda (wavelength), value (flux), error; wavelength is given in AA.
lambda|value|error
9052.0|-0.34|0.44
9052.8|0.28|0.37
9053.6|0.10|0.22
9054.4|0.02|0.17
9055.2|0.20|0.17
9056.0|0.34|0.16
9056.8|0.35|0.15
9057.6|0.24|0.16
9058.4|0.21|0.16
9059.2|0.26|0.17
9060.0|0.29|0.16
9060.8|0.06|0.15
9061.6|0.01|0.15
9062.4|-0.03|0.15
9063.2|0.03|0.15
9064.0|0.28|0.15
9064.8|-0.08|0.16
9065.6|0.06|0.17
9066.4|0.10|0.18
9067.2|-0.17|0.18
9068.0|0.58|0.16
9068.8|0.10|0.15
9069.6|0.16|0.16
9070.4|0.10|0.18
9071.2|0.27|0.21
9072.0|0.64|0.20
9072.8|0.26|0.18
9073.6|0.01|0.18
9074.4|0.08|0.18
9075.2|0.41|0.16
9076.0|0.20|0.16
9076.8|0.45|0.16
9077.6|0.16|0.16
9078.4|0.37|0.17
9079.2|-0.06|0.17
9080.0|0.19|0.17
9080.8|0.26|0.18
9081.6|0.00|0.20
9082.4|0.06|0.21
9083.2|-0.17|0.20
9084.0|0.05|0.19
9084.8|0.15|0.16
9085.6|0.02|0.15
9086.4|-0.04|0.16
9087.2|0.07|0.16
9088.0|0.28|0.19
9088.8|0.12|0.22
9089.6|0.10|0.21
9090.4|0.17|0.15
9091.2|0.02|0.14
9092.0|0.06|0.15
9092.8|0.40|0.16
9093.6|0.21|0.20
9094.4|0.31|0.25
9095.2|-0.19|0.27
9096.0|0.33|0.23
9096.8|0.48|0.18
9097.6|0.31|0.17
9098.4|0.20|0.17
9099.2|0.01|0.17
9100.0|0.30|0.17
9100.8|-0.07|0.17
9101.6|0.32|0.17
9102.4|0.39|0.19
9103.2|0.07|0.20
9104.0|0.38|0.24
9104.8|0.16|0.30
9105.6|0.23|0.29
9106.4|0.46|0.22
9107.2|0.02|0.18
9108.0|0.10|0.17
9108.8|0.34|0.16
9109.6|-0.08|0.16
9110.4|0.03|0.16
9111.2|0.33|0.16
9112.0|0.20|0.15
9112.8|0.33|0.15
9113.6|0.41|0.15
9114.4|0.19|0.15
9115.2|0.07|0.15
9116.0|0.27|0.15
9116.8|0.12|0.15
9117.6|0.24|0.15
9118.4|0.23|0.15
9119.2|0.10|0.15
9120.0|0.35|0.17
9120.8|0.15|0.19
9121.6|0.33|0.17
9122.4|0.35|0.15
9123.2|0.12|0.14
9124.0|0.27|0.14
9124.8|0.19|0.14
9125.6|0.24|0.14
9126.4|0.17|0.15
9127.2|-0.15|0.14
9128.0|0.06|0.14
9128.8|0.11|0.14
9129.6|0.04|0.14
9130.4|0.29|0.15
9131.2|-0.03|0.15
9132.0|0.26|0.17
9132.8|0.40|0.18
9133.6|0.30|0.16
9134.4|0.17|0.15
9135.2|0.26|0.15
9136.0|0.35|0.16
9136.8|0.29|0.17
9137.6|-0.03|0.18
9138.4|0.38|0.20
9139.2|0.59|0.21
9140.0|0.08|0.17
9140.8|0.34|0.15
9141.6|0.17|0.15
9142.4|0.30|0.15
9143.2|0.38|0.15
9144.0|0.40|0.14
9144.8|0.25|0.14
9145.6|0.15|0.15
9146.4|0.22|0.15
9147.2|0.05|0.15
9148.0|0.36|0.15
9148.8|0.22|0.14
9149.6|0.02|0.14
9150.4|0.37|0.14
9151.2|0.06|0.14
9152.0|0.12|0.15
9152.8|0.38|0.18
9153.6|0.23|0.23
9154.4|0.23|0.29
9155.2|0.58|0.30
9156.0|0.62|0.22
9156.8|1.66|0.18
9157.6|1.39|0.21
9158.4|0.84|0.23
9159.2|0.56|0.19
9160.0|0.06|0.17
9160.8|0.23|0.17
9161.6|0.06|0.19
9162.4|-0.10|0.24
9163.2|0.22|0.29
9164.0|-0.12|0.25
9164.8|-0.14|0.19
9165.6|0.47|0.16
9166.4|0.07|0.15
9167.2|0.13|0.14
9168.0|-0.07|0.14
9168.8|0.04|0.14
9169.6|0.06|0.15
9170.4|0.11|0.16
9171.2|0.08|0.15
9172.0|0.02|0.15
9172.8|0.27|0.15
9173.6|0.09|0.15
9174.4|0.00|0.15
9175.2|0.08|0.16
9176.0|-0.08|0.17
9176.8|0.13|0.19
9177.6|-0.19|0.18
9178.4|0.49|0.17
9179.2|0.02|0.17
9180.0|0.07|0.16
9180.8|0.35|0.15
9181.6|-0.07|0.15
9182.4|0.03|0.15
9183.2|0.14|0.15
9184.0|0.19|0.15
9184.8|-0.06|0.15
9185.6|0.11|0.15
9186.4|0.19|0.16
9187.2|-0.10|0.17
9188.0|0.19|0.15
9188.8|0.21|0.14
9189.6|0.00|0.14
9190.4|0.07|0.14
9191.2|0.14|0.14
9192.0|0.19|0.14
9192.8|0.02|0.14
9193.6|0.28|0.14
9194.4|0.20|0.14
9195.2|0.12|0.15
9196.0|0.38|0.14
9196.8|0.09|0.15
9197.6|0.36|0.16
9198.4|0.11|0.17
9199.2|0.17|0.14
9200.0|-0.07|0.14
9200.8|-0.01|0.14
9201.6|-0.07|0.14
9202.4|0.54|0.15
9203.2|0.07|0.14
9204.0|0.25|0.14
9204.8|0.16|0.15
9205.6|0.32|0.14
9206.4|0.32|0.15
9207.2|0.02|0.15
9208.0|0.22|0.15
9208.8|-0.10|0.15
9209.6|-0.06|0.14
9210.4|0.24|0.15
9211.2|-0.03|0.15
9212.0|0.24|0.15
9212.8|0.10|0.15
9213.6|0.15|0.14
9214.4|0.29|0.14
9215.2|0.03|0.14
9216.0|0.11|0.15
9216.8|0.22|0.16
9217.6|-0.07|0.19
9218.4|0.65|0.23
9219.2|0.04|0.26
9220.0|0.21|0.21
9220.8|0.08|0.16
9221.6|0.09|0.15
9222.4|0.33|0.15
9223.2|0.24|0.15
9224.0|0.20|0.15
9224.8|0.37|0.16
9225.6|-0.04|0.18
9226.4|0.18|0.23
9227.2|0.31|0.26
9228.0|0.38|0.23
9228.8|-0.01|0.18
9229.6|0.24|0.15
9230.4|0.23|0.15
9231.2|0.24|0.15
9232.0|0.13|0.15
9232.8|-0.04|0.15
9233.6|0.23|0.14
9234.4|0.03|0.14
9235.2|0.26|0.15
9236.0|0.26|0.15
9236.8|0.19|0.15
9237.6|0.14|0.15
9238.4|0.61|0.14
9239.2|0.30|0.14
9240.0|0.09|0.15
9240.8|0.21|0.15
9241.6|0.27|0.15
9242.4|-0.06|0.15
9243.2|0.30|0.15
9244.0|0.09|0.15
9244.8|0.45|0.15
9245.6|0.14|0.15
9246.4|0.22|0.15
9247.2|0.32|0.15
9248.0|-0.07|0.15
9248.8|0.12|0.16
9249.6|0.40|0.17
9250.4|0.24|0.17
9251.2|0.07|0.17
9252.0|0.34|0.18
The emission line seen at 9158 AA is H-beta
